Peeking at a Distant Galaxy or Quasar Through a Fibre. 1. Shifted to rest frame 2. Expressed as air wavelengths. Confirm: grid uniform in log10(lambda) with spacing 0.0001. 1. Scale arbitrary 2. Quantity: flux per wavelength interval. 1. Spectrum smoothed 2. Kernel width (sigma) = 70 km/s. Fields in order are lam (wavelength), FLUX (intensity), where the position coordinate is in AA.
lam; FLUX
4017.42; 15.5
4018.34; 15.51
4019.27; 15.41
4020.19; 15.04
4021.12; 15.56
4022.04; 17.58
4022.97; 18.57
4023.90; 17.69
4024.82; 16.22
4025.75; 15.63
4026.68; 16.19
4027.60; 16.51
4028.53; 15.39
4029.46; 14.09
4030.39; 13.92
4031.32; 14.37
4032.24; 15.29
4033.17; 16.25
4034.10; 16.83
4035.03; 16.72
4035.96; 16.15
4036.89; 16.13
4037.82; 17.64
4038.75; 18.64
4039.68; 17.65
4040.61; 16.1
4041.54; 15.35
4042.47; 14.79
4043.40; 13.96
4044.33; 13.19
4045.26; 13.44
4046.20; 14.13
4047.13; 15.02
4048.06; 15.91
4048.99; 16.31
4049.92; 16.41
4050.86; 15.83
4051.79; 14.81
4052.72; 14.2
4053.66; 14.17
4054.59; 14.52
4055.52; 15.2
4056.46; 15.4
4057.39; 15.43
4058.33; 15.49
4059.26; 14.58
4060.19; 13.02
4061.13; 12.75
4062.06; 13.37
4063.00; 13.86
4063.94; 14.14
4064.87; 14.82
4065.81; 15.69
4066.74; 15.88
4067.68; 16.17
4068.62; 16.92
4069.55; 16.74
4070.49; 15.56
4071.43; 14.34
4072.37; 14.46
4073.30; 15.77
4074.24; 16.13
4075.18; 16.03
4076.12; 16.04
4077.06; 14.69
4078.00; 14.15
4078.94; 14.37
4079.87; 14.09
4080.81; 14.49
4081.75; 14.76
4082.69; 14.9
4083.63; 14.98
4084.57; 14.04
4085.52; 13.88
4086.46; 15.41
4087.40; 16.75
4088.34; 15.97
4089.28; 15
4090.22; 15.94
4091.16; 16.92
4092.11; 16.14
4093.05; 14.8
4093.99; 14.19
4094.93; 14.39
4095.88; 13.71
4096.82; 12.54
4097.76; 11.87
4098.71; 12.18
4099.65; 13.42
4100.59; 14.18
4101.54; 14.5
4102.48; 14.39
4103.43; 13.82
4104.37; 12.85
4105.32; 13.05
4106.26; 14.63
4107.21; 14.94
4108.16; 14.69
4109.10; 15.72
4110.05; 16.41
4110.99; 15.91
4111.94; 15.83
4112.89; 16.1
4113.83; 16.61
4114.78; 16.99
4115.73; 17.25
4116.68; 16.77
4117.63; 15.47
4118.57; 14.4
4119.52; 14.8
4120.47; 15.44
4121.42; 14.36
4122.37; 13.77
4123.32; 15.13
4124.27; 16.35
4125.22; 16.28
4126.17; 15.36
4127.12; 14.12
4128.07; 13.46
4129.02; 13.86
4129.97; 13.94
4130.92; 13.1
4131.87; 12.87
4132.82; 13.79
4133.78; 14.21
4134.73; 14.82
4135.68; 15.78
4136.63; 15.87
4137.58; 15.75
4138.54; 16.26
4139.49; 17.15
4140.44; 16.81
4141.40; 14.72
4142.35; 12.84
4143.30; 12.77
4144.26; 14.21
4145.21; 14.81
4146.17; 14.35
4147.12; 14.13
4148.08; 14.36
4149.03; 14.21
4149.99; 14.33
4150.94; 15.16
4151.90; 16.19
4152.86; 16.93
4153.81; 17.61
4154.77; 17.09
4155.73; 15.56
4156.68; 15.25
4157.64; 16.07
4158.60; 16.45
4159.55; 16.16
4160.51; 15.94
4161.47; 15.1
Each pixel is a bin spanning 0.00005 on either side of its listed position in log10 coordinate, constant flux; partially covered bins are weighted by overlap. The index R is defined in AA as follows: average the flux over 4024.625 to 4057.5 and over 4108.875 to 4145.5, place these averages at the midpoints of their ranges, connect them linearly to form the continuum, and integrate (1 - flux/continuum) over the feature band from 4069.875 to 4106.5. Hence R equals 1.6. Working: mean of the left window 15.5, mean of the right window 15.1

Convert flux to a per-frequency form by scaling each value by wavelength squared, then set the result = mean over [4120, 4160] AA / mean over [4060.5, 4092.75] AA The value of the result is 1.0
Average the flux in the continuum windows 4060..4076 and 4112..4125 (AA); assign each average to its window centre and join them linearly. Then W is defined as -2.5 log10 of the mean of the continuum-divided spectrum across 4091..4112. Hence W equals 0.08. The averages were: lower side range 15.1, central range 14.3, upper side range 15.7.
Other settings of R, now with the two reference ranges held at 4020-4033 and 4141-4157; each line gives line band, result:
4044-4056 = 0.6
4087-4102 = 0.8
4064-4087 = 0.5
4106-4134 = 0.2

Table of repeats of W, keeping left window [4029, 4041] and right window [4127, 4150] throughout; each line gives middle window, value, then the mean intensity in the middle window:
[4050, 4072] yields 0.06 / 14.9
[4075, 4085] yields 0.05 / 14.7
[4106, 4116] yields -0.07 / 15.9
